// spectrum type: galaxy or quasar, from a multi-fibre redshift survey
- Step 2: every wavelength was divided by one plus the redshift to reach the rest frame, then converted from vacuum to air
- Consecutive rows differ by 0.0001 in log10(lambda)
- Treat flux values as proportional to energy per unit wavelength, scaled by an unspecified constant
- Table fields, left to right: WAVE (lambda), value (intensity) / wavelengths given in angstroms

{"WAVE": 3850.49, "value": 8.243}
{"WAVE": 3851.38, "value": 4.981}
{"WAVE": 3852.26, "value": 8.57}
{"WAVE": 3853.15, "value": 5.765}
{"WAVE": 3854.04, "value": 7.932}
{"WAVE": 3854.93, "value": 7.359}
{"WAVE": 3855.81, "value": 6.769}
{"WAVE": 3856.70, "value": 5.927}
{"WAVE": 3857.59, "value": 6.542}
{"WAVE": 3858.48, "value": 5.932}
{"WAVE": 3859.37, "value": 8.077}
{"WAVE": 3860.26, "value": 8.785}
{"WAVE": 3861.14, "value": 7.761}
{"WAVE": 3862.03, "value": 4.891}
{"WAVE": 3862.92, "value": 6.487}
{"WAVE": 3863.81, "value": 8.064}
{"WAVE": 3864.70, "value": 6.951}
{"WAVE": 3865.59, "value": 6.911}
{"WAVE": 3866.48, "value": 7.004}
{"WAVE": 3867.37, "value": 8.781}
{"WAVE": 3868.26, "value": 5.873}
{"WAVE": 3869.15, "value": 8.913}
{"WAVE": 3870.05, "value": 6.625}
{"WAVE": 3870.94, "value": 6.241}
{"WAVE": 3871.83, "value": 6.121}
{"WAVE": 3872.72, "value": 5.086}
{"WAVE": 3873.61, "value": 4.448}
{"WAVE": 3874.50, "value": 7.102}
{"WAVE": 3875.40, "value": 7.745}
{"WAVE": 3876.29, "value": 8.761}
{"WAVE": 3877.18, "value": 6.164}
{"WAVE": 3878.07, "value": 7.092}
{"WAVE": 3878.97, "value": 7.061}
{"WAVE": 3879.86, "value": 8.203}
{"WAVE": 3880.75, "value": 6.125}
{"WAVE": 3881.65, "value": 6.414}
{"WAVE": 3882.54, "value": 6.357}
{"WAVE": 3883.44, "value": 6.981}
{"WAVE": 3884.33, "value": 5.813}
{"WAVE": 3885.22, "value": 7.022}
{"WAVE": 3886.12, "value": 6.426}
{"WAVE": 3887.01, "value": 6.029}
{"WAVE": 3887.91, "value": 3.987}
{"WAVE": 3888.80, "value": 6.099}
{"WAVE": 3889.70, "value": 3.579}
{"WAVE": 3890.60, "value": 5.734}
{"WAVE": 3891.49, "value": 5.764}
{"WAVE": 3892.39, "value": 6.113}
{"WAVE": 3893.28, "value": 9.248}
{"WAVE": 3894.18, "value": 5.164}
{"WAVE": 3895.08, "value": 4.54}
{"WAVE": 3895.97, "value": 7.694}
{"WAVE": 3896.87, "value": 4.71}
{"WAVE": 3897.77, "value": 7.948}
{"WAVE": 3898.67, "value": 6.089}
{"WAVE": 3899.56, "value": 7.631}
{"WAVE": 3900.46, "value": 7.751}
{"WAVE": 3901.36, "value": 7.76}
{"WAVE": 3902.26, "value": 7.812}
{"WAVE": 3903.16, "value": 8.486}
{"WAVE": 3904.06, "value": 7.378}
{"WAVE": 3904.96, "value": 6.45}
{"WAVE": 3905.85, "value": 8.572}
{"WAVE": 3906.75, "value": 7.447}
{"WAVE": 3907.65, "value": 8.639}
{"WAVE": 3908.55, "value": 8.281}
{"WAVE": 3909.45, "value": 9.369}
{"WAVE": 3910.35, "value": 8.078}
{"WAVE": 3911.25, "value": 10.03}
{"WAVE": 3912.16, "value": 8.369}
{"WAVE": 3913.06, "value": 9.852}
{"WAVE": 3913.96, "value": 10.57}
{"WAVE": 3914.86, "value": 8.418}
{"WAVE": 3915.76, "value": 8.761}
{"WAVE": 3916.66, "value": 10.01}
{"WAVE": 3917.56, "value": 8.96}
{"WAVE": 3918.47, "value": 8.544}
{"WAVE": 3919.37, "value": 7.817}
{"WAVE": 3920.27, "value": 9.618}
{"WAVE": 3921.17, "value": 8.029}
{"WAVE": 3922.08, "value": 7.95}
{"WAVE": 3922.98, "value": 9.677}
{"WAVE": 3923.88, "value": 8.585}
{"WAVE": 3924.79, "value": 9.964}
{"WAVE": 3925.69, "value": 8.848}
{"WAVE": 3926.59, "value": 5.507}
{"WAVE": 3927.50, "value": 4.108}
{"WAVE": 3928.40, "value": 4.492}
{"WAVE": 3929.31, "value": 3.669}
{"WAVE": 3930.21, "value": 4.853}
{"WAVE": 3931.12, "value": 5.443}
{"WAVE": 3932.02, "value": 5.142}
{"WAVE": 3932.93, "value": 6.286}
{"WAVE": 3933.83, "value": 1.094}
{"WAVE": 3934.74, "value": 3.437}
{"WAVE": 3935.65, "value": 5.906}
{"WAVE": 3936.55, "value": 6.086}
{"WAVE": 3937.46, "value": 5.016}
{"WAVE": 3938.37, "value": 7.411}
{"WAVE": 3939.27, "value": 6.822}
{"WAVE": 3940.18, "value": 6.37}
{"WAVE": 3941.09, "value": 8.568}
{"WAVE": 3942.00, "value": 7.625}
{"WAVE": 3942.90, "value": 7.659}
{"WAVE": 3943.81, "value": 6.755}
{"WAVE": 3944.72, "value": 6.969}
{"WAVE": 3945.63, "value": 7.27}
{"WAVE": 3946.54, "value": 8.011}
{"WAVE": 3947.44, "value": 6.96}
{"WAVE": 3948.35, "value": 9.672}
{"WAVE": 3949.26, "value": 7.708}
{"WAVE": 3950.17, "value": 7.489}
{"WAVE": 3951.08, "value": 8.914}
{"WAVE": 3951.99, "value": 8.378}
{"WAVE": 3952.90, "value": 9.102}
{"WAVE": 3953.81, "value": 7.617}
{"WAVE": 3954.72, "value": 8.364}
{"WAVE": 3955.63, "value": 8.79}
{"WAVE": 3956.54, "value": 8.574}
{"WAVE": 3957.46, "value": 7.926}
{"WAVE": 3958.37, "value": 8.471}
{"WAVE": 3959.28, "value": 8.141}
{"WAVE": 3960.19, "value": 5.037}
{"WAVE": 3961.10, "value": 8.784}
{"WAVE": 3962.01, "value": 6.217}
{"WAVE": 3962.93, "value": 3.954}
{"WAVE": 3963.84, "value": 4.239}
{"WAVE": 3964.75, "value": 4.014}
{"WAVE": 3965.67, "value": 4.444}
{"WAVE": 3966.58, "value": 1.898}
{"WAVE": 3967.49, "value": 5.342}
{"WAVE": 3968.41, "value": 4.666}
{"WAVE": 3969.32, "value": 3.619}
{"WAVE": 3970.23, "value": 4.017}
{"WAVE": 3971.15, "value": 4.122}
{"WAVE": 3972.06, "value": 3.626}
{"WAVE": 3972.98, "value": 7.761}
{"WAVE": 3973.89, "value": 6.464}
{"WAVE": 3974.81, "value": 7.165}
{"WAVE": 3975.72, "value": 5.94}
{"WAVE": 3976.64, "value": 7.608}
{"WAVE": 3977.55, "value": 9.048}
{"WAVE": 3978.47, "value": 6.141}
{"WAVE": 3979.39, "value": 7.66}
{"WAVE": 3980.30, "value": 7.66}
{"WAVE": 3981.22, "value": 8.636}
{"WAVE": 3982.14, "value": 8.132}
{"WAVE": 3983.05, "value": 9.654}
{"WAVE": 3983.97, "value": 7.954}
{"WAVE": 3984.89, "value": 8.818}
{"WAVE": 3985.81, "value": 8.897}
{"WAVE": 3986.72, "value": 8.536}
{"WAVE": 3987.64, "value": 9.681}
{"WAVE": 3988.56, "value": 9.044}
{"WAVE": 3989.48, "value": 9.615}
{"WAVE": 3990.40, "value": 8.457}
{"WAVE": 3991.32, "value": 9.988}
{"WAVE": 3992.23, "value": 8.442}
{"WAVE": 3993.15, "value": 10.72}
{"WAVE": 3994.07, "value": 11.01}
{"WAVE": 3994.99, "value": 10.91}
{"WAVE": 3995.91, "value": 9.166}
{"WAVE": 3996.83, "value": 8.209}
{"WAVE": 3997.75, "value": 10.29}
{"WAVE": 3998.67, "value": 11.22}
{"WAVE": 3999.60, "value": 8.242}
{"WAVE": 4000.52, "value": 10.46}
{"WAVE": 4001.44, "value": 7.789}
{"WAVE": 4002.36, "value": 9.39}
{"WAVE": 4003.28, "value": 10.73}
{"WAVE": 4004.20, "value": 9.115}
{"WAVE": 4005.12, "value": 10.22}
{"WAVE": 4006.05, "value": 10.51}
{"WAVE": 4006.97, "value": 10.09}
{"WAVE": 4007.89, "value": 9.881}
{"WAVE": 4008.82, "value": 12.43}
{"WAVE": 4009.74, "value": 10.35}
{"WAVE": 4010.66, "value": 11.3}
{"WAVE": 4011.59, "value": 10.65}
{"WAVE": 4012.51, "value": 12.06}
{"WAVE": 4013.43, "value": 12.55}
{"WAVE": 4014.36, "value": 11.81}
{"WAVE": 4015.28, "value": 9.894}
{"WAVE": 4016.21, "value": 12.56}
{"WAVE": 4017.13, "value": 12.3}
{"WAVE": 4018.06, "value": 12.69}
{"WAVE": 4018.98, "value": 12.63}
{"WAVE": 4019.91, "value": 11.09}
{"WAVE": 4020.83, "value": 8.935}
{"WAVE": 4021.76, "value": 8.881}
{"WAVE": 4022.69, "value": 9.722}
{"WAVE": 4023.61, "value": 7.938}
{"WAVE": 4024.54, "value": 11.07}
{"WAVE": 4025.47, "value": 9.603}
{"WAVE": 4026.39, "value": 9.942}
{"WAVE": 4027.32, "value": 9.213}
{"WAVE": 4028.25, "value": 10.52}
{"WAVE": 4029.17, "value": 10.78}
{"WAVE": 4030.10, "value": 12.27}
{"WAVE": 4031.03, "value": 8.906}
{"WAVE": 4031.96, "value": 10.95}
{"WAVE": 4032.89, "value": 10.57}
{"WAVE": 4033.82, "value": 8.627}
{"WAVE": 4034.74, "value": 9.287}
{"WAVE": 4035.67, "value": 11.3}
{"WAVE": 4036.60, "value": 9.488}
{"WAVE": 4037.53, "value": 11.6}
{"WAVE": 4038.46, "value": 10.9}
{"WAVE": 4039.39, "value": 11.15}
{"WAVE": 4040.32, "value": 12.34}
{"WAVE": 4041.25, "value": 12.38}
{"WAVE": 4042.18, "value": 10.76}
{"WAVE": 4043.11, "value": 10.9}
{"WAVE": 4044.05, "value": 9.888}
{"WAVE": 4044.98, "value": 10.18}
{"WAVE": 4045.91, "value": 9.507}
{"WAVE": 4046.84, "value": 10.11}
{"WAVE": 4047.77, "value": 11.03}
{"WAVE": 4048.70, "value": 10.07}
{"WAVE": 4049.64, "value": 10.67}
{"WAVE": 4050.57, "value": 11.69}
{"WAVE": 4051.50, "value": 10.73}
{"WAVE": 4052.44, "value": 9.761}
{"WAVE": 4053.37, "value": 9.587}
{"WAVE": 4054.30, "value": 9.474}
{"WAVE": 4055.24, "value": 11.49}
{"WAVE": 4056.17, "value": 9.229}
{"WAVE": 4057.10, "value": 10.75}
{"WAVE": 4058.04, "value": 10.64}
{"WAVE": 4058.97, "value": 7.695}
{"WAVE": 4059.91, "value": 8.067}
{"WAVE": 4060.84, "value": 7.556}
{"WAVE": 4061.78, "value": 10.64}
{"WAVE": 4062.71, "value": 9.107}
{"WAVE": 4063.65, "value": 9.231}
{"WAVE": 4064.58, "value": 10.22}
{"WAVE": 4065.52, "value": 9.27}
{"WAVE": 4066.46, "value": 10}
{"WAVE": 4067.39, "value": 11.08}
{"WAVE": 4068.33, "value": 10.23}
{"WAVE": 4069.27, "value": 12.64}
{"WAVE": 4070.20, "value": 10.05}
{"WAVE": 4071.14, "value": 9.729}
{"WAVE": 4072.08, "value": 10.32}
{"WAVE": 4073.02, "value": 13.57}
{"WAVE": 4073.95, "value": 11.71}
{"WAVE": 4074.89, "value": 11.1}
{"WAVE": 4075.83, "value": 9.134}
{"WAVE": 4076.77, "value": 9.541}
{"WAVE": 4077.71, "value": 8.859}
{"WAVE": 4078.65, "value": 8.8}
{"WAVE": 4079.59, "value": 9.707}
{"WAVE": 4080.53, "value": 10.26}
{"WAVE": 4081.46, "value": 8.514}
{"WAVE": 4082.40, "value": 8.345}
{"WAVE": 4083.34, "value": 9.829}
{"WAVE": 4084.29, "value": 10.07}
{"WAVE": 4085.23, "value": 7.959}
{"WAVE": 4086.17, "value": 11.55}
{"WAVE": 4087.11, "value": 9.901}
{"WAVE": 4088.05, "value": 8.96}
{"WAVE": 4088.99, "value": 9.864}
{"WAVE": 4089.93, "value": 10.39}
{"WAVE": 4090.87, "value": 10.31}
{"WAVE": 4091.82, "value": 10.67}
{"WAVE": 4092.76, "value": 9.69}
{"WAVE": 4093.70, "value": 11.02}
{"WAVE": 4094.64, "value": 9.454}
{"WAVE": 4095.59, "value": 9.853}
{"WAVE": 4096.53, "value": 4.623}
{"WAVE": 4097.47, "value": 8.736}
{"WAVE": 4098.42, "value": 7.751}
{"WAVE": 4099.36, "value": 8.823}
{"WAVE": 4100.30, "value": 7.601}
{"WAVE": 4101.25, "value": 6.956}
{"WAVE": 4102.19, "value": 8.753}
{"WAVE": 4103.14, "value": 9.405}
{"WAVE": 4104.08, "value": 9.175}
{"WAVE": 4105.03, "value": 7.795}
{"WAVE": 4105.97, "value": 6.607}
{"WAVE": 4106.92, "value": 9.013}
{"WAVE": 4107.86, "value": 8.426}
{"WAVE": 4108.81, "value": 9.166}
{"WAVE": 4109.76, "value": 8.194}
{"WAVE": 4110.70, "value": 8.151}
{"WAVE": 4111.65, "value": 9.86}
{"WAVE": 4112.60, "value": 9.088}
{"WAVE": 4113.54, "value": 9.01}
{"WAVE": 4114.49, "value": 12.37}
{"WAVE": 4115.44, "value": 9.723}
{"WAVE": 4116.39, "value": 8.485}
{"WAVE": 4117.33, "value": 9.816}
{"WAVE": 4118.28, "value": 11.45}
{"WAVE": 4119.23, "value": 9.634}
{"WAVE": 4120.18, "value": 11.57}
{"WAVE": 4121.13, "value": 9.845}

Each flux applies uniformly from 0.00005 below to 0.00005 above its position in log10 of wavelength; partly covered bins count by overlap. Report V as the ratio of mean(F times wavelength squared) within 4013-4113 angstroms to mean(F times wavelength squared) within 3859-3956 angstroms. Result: 1.50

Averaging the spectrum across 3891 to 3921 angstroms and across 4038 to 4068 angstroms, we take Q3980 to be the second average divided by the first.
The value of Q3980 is 1.3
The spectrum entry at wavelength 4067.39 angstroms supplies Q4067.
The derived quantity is 11.08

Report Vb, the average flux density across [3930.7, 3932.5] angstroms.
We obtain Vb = 5.3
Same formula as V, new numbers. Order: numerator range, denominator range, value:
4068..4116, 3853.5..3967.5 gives 1.47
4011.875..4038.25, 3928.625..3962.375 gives 1.59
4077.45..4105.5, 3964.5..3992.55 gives 1.37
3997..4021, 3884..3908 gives 1.71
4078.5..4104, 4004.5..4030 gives 0.89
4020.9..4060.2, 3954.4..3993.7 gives 1.48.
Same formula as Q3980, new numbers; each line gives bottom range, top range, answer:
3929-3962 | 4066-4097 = 1.43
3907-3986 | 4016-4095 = 1.43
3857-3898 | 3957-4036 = 1.34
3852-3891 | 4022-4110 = 1.47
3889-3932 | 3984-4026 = 1.36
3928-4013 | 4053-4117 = 1.24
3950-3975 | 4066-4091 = 1.60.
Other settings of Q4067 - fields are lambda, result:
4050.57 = 11.69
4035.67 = 11.3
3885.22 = 7.022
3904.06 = 7.378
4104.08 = 9.175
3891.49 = 5.764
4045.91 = 9.507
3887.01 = 6.029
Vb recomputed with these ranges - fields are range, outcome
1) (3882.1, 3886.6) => 6.52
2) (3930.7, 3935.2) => 4.27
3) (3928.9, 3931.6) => 4.69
